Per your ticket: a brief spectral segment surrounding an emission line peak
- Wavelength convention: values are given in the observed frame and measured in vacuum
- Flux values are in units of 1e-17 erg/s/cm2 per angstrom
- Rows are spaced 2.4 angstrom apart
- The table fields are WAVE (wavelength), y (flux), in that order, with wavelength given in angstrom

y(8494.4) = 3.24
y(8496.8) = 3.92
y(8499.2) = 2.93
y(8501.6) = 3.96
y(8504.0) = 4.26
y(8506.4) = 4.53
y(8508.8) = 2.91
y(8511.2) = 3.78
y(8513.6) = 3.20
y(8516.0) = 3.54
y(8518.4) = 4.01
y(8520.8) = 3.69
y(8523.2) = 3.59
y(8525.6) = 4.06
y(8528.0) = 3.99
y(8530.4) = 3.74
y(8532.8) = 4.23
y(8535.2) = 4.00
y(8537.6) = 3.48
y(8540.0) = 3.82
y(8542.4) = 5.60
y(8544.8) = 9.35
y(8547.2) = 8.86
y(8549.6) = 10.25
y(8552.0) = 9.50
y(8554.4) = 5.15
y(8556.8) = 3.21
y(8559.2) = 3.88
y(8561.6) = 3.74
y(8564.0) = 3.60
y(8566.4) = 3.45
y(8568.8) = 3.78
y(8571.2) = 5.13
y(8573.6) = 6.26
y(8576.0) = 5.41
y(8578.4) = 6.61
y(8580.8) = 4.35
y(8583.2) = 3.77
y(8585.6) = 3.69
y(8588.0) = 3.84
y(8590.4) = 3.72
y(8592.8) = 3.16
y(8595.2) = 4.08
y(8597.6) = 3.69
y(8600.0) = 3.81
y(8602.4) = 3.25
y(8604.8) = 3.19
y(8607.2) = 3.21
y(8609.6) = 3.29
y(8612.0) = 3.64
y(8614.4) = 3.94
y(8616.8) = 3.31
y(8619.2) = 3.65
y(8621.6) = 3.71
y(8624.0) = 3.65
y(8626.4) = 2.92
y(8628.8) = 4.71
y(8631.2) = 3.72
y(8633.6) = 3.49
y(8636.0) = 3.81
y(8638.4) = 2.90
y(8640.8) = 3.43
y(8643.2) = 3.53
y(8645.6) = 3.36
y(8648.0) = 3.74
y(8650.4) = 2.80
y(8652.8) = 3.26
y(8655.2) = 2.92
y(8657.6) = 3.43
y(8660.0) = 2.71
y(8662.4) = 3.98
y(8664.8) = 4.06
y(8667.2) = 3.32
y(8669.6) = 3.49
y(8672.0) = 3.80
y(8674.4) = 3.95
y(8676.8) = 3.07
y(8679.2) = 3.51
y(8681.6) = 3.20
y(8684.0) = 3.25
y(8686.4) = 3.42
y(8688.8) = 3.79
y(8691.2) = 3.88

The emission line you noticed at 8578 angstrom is [N II] 6583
